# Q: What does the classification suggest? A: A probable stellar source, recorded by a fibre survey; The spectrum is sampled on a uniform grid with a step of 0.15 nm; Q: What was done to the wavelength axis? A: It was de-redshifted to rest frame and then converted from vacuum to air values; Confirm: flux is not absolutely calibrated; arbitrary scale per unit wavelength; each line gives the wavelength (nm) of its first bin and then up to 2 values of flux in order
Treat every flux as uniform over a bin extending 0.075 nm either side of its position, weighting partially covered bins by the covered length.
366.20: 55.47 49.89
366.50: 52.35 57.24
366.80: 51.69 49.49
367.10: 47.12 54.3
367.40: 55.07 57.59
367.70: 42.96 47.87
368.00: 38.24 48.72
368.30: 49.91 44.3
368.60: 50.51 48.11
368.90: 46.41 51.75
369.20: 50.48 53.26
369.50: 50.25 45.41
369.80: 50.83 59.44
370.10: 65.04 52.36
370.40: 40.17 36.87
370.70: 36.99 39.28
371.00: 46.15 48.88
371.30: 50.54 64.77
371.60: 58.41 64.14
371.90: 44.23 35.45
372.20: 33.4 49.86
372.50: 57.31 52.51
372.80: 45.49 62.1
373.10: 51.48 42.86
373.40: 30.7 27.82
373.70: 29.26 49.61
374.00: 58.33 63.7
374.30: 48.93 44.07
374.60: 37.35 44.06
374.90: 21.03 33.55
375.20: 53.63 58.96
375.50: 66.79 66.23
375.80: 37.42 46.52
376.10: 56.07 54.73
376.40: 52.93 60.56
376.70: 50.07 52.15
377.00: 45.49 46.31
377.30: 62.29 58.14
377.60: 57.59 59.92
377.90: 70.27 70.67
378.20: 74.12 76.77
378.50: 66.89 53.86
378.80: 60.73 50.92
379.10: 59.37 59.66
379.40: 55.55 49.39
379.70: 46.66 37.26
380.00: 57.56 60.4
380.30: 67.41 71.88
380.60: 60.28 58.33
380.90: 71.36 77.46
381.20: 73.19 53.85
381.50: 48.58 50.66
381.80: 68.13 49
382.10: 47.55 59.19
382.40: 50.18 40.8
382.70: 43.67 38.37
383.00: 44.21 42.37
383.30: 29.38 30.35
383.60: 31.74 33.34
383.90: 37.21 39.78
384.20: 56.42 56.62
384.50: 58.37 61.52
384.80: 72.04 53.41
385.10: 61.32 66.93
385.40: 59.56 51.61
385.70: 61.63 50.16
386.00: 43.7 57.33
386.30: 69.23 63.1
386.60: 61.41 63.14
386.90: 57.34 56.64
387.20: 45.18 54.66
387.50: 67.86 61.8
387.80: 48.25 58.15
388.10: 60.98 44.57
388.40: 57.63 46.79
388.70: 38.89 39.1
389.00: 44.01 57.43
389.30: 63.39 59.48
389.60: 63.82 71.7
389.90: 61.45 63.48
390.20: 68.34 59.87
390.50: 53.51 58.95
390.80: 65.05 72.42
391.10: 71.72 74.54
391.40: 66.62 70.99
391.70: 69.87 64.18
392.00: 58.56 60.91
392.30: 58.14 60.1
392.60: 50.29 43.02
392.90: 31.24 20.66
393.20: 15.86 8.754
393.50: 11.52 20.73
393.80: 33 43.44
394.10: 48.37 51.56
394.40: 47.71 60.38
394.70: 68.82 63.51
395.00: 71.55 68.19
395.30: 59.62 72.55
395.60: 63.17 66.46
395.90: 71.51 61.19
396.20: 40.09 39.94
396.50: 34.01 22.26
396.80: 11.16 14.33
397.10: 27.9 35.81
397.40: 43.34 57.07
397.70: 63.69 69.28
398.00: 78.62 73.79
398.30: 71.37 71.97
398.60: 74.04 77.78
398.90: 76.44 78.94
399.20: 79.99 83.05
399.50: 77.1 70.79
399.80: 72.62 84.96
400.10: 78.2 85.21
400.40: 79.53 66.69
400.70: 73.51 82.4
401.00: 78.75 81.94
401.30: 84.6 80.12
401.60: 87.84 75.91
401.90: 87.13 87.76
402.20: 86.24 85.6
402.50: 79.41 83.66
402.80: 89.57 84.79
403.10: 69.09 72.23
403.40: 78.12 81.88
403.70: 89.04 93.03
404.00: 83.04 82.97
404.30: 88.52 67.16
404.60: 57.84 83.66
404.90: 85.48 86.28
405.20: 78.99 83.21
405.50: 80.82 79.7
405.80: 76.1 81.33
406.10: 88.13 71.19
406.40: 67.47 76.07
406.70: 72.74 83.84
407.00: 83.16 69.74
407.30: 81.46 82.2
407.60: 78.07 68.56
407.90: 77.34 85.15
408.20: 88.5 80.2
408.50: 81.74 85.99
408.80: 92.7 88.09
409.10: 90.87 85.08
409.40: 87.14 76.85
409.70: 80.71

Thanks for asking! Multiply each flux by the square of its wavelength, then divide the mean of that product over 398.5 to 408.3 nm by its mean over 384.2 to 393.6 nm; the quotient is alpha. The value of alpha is 1.55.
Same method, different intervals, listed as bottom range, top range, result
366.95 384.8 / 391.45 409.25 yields 1.52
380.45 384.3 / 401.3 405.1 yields 1.83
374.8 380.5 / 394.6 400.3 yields 1.23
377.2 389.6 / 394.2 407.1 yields 1.41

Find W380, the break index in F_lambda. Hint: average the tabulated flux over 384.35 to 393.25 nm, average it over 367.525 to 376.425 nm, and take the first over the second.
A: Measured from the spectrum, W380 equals 1.2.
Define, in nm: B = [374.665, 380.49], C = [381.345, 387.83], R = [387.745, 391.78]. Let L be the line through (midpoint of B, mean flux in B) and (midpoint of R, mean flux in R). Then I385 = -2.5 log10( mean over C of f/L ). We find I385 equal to 0.11 mag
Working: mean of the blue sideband 55.6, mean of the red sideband 59.7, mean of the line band 52.2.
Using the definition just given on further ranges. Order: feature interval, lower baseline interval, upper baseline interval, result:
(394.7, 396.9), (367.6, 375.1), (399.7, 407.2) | 0.33 mag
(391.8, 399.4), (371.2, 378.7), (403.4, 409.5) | 0.33 mag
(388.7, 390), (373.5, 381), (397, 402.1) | 0.15 mag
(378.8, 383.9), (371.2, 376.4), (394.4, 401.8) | 0.03 mag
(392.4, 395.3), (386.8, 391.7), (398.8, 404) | 0.48 mag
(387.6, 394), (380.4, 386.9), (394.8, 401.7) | 0.13 mag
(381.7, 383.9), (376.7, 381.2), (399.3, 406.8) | 0.41 mag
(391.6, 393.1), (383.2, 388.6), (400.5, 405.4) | 0.21 mag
